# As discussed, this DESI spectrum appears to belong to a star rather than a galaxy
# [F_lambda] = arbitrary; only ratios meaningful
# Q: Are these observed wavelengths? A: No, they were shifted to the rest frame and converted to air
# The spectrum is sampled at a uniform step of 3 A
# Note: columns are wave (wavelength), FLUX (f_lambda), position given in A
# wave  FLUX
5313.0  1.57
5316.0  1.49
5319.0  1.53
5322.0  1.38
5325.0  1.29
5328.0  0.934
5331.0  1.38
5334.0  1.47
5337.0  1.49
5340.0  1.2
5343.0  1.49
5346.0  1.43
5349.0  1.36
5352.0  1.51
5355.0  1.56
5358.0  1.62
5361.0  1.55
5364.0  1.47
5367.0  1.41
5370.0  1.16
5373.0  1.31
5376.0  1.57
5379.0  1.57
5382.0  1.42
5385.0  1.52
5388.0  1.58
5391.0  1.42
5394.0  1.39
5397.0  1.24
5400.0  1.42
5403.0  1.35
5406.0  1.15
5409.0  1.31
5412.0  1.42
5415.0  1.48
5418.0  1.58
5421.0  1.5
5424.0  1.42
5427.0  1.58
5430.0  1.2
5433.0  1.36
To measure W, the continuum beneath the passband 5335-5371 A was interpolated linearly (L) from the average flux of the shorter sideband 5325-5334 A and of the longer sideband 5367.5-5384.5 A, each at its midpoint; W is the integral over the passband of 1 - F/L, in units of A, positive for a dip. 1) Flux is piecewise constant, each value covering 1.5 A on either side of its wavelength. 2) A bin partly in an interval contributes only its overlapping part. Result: -3.3 A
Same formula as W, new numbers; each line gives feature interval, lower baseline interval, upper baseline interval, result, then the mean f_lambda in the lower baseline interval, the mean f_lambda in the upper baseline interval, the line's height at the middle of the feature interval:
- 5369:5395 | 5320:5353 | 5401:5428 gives -0.9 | 1.36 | 1.42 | 1.39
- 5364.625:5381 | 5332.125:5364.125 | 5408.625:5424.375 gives 0.6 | 1.47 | 1.46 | 1.47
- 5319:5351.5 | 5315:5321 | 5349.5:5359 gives 3.5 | 1.5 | 1.54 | 1.52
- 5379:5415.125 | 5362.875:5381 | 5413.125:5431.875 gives 1.0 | 1.41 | 1.46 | 1.44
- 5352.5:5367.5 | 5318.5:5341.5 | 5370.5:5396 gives -1.4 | 1.33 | 1.46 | 1.4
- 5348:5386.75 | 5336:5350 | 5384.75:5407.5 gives -2.3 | 1.39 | 1.38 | 1.38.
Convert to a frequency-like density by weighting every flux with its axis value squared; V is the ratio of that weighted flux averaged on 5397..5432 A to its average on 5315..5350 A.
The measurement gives 1.05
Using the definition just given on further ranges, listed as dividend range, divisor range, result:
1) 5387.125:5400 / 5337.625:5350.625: 1.03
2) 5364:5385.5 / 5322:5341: 1.11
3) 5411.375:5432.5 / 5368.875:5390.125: 1.02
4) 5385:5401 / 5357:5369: 0.96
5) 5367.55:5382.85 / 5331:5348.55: 1.01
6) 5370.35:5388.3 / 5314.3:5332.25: 1.12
